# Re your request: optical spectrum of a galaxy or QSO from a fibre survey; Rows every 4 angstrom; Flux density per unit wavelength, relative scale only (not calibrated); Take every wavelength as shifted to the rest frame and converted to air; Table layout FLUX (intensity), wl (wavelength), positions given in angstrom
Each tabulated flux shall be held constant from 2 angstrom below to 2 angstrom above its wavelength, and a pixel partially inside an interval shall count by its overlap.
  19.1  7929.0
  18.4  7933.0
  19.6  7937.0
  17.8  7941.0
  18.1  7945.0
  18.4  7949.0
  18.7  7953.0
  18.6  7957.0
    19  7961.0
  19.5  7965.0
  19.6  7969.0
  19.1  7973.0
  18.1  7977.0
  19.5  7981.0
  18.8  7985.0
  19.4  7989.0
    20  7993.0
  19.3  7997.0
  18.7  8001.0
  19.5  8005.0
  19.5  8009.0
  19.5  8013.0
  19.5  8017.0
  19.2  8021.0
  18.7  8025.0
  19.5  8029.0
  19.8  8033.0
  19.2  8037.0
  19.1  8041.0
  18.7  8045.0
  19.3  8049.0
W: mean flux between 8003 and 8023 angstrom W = 19.4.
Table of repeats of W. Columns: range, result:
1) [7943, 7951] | 18.2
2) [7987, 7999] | 19.6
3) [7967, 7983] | 19.1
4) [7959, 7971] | 19.4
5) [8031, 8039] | 19.5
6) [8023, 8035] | 19.3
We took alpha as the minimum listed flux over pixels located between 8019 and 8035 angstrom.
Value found 18.7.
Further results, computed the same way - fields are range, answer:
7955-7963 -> 18.6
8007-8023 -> 19.2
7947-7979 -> 18.1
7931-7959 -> 17.8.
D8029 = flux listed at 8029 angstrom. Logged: 19.5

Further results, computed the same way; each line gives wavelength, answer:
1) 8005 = 19.5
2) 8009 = 19.5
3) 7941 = 17.8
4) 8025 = 18.7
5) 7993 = 20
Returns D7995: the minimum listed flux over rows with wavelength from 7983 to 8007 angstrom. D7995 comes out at 18.7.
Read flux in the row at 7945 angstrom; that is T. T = 18.1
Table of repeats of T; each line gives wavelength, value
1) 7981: 19.5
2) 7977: 18.1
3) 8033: 19.8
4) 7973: 19.1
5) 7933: 18.4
